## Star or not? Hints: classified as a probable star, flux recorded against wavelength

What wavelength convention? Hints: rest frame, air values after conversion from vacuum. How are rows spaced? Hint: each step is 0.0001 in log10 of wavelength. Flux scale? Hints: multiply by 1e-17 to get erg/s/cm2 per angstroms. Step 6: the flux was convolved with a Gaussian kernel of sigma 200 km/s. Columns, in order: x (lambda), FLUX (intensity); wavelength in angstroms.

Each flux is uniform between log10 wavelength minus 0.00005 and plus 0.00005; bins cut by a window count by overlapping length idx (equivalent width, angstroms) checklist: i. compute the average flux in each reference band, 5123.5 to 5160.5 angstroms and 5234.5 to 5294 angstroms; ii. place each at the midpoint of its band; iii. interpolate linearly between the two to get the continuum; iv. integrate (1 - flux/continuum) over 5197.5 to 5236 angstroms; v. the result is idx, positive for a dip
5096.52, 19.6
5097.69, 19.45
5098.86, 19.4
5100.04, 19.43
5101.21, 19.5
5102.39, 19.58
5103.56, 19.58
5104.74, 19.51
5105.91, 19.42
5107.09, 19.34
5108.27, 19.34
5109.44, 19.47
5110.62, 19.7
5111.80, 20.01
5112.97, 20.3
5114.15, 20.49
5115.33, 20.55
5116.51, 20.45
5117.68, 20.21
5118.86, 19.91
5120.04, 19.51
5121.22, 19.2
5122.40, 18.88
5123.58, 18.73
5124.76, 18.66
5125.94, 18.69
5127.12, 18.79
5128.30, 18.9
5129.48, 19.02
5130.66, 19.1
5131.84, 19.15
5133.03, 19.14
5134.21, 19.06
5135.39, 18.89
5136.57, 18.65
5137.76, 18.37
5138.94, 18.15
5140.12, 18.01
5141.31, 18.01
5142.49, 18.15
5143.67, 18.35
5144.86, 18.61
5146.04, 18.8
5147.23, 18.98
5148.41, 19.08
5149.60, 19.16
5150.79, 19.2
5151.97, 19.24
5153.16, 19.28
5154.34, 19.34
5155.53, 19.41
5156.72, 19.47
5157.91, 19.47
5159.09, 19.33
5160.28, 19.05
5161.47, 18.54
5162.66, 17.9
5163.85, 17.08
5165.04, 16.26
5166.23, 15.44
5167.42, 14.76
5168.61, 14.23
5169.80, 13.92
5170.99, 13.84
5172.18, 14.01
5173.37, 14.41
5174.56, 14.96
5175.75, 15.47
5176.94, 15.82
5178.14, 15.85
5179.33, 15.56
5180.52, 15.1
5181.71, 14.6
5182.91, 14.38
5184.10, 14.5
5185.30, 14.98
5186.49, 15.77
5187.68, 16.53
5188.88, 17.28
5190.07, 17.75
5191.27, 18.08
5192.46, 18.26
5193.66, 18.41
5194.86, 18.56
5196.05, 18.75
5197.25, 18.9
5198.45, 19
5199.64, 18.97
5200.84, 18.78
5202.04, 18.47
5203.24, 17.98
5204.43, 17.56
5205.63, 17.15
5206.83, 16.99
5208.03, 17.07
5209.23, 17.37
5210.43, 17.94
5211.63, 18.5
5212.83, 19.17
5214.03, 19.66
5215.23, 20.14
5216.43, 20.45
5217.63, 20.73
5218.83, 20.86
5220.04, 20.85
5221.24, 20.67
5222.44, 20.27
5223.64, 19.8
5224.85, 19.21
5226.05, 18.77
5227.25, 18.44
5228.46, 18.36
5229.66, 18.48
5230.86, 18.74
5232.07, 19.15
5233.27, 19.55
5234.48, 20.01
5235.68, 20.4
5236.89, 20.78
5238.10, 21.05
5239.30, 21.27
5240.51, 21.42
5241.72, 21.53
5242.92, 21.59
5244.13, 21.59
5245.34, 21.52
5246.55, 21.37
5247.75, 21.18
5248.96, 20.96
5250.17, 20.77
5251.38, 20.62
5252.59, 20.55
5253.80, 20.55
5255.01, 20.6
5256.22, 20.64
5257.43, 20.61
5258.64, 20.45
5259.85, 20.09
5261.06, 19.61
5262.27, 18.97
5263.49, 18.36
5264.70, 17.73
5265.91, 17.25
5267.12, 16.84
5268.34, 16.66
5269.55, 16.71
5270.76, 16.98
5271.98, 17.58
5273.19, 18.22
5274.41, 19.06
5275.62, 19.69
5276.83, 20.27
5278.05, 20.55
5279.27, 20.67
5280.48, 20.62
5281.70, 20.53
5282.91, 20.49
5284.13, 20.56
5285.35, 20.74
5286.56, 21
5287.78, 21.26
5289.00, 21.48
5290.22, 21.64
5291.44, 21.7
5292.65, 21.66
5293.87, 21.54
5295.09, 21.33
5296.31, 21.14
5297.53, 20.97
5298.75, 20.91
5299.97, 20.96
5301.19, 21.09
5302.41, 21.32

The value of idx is 1.2 angstroms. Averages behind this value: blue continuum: 18.9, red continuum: 20.1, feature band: 19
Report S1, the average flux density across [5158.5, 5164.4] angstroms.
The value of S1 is 18.4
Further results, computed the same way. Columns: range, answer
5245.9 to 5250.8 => 21.1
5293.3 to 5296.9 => 21.3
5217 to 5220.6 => 20.8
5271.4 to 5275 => 18.3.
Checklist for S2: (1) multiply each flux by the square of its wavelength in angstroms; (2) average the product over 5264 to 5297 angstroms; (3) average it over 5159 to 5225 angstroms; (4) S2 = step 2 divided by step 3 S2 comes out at 1.18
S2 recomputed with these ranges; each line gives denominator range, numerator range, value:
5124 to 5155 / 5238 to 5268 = 1.12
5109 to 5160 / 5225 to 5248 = 1.10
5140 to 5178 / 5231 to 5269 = 1.20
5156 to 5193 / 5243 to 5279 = 1.25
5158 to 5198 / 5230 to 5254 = 1.30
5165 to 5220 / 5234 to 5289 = 1.20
